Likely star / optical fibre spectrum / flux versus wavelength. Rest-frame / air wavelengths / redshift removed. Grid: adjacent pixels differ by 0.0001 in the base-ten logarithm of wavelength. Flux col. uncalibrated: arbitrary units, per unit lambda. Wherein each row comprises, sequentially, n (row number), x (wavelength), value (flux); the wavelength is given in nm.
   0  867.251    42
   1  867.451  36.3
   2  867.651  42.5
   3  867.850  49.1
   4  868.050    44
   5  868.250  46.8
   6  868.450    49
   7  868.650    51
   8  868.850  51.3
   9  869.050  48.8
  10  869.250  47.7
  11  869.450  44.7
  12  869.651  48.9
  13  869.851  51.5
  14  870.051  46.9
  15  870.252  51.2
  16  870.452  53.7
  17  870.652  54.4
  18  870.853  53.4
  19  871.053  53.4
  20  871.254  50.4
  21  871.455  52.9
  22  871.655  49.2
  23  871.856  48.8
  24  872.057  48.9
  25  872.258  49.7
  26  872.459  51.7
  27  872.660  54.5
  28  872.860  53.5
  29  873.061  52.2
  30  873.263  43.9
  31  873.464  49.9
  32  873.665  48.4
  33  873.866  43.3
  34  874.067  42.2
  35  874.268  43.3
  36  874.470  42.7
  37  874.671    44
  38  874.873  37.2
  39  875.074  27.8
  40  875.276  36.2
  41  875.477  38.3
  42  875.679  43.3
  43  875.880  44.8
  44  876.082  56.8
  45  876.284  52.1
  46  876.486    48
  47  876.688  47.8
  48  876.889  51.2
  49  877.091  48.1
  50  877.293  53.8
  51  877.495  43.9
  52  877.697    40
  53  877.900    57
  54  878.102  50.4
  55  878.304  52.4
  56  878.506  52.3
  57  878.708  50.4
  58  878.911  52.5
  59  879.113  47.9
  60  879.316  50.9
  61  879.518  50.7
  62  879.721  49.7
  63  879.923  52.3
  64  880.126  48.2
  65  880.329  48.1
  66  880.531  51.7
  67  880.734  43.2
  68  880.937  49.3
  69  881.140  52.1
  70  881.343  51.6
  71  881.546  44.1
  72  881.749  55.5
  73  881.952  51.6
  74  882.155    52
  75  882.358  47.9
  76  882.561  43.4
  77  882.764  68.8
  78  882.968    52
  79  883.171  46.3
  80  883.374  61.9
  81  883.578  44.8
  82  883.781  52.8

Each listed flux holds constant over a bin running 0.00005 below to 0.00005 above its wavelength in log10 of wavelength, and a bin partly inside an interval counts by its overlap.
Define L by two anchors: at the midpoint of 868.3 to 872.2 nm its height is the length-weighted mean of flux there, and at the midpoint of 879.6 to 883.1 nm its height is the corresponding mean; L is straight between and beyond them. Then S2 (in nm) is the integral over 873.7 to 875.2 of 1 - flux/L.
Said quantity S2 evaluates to 0.299 nm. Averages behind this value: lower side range 50.3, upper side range 50.6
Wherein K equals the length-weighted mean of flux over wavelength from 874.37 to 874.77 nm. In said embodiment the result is 43.4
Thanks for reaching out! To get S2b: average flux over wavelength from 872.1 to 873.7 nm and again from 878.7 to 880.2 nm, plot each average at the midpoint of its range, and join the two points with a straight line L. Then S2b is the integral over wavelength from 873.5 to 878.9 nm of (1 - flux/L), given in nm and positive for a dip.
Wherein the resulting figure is 0.457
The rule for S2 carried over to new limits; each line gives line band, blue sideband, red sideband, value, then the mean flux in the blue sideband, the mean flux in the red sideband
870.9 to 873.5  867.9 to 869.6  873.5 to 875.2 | -0.407 nm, 48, 41.4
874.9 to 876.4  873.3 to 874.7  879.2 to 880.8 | 0.118 nm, 44.8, 49.5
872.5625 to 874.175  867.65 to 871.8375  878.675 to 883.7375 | 0.051 nm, 49.7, 50.7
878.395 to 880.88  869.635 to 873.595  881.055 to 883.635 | 0.085 nm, 51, 51.8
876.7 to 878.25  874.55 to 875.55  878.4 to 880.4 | -0.172 nm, 36.8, 50.3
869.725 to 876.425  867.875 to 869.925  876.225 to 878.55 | 0.188 nm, 48.3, 49.7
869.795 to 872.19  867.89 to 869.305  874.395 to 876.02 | -0.315 nm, 48.4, 39.7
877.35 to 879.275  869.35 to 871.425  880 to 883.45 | 0.044 nm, 50.9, 51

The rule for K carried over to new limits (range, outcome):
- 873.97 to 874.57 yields 42.7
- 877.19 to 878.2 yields 49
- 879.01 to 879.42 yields 49.5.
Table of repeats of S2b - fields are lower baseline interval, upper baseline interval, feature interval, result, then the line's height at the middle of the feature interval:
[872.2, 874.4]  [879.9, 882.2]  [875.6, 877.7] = 0.02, 49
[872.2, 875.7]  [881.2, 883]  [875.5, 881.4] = -0.12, 48.6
